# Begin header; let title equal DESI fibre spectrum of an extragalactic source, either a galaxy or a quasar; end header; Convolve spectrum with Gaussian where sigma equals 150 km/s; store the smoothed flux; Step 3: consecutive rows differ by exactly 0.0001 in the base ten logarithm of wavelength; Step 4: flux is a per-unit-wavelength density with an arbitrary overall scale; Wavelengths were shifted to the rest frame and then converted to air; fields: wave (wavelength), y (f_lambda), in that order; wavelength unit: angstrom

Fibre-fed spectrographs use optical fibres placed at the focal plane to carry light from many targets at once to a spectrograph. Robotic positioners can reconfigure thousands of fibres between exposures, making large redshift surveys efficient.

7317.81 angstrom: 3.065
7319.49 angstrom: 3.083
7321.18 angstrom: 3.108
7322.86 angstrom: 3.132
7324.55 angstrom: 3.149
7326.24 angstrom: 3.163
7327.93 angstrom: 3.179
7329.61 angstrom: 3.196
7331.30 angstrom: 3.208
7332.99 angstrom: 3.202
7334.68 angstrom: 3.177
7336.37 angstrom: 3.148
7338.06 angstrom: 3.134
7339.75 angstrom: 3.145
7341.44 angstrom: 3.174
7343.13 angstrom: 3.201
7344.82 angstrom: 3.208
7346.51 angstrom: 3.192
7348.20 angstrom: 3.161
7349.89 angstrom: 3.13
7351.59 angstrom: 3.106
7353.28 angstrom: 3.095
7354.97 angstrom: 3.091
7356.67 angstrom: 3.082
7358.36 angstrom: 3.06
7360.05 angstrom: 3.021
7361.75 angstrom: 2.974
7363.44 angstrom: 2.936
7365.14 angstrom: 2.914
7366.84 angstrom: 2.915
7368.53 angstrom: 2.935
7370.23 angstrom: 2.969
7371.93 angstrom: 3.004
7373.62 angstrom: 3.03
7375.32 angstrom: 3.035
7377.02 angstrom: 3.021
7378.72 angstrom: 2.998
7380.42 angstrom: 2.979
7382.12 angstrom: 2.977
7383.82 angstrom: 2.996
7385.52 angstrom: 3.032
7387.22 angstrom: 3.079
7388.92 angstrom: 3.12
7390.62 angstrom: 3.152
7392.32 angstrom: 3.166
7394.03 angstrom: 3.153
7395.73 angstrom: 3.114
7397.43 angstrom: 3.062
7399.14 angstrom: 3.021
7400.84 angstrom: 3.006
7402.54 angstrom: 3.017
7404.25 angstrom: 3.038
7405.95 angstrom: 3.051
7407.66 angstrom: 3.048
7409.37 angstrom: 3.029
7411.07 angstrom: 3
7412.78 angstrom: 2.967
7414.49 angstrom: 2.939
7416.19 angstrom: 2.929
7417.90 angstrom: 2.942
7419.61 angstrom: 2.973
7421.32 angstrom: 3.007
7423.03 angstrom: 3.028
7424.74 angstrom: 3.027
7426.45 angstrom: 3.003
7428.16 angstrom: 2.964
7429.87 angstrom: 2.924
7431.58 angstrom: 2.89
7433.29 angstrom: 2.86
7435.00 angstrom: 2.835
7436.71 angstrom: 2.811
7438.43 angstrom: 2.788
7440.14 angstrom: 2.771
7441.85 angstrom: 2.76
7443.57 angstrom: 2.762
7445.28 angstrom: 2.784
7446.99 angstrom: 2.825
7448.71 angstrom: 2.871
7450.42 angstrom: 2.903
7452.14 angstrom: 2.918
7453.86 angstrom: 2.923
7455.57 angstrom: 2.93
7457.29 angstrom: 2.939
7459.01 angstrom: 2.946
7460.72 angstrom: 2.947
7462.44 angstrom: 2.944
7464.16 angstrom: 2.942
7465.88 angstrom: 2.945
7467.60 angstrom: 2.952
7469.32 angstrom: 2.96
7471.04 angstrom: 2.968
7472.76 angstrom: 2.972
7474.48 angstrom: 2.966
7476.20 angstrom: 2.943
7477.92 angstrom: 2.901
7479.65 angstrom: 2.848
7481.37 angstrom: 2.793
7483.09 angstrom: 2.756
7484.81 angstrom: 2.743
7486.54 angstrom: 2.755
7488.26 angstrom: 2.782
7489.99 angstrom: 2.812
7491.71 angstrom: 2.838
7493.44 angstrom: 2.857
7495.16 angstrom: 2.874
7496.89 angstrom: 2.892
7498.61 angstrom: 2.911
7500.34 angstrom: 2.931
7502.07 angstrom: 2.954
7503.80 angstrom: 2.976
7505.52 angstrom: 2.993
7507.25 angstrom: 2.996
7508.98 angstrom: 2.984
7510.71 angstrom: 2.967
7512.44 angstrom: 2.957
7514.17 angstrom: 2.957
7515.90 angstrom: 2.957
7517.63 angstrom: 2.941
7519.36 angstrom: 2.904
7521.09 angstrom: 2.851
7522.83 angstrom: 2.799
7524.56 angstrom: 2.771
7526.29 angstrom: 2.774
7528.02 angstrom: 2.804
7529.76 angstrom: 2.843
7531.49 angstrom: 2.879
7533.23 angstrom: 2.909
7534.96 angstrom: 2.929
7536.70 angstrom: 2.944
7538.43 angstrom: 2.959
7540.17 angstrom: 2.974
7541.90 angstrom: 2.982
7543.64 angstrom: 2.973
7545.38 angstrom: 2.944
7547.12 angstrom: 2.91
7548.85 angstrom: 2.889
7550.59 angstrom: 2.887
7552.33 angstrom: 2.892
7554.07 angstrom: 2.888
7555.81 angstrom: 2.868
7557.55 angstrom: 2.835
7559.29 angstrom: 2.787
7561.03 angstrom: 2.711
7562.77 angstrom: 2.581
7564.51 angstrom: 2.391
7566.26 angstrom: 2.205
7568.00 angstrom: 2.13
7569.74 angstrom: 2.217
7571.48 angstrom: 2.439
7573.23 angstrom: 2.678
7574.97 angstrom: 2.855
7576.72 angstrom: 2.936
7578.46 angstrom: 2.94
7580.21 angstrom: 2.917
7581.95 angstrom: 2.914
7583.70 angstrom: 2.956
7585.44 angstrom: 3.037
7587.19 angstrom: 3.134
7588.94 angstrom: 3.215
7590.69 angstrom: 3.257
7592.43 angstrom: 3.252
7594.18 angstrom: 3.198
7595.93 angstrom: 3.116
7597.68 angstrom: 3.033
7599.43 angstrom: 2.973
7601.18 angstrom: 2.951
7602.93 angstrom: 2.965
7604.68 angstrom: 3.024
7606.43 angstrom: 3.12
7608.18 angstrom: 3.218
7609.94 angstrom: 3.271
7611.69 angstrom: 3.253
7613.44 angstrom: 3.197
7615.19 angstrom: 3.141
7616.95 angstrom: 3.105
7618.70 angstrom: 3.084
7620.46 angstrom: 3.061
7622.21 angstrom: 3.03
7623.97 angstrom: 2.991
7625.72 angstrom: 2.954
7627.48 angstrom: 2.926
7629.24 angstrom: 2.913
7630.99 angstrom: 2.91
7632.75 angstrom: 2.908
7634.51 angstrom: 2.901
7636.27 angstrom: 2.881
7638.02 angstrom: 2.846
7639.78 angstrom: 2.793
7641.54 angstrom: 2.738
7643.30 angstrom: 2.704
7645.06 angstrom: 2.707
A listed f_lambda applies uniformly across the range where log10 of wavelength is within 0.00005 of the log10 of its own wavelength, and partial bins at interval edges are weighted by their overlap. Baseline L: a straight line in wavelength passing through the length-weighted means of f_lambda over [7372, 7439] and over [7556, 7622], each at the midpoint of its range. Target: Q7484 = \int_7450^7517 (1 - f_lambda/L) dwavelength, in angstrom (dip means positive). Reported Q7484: 1.3 angstrom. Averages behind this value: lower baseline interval 3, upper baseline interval 2.92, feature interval 2.91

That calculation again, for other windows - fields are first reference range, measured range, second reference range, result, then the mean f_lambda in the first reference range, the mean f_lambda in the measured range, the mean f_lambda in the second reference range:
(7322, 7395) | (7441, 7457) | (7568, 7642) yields 1.0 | 3.09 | 2.86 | 2.97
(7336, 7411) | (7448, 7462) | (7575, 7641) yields 0.6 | 3.06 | 2.92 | 3.03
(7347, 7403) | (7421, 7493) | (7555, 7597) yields 1.6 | 3.04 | 2.89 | 2.82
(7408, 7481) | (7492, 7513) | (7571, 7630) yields 0.2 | 2.92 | 2.94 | 3.03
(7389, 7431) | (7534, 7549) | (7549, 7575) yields -1.5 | 3.02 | 2.95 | 2.62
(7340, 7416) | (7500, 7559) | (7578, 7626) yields 3.1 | 3.05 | 2.91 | 3.09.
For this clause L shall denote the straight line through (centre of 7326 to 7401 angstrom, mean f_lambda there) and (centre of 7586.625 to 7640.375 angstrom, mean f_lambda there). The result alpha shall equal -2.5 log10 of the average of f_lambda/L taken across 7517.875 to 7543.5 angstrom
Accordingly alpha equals 0.07 mag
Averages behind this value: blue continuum 3.08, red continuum 3.05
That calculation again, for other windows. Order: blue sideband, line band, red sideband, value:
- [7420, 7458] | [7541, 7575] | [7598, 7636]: 0.11 mag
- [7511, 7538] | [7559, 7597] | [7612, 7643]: 0.04 mag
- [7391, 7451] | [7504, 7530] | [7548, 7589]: -0.03 mag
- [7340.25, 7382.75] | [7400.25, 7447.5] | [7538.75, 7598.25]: 0.02 mag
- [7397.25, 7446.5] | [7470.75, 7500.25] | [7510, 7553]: 0.02 mag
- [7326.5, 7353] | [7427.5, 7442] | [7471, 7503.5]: 0.05 mag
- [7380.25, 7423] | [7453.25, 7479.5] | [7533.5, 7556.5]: 0.02 mag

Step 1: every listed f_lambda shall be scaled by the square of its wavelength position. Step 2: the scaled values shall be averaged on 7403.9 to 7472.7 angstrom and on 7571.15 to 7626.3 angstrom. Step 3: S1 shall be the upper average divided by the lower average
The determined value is 1.09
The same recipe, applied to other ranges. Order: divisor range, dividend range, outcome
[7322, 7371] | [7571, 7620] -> 1.05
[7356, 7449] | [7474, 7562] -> 1.00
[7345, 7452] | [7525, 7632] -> 1.03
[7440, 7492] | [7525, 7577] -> 0.98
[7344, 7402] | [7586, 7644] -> 1.06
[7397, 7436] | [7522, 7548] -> 1.00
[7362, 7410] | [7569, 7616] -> 1.05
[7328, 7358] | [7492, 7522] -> 0.97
